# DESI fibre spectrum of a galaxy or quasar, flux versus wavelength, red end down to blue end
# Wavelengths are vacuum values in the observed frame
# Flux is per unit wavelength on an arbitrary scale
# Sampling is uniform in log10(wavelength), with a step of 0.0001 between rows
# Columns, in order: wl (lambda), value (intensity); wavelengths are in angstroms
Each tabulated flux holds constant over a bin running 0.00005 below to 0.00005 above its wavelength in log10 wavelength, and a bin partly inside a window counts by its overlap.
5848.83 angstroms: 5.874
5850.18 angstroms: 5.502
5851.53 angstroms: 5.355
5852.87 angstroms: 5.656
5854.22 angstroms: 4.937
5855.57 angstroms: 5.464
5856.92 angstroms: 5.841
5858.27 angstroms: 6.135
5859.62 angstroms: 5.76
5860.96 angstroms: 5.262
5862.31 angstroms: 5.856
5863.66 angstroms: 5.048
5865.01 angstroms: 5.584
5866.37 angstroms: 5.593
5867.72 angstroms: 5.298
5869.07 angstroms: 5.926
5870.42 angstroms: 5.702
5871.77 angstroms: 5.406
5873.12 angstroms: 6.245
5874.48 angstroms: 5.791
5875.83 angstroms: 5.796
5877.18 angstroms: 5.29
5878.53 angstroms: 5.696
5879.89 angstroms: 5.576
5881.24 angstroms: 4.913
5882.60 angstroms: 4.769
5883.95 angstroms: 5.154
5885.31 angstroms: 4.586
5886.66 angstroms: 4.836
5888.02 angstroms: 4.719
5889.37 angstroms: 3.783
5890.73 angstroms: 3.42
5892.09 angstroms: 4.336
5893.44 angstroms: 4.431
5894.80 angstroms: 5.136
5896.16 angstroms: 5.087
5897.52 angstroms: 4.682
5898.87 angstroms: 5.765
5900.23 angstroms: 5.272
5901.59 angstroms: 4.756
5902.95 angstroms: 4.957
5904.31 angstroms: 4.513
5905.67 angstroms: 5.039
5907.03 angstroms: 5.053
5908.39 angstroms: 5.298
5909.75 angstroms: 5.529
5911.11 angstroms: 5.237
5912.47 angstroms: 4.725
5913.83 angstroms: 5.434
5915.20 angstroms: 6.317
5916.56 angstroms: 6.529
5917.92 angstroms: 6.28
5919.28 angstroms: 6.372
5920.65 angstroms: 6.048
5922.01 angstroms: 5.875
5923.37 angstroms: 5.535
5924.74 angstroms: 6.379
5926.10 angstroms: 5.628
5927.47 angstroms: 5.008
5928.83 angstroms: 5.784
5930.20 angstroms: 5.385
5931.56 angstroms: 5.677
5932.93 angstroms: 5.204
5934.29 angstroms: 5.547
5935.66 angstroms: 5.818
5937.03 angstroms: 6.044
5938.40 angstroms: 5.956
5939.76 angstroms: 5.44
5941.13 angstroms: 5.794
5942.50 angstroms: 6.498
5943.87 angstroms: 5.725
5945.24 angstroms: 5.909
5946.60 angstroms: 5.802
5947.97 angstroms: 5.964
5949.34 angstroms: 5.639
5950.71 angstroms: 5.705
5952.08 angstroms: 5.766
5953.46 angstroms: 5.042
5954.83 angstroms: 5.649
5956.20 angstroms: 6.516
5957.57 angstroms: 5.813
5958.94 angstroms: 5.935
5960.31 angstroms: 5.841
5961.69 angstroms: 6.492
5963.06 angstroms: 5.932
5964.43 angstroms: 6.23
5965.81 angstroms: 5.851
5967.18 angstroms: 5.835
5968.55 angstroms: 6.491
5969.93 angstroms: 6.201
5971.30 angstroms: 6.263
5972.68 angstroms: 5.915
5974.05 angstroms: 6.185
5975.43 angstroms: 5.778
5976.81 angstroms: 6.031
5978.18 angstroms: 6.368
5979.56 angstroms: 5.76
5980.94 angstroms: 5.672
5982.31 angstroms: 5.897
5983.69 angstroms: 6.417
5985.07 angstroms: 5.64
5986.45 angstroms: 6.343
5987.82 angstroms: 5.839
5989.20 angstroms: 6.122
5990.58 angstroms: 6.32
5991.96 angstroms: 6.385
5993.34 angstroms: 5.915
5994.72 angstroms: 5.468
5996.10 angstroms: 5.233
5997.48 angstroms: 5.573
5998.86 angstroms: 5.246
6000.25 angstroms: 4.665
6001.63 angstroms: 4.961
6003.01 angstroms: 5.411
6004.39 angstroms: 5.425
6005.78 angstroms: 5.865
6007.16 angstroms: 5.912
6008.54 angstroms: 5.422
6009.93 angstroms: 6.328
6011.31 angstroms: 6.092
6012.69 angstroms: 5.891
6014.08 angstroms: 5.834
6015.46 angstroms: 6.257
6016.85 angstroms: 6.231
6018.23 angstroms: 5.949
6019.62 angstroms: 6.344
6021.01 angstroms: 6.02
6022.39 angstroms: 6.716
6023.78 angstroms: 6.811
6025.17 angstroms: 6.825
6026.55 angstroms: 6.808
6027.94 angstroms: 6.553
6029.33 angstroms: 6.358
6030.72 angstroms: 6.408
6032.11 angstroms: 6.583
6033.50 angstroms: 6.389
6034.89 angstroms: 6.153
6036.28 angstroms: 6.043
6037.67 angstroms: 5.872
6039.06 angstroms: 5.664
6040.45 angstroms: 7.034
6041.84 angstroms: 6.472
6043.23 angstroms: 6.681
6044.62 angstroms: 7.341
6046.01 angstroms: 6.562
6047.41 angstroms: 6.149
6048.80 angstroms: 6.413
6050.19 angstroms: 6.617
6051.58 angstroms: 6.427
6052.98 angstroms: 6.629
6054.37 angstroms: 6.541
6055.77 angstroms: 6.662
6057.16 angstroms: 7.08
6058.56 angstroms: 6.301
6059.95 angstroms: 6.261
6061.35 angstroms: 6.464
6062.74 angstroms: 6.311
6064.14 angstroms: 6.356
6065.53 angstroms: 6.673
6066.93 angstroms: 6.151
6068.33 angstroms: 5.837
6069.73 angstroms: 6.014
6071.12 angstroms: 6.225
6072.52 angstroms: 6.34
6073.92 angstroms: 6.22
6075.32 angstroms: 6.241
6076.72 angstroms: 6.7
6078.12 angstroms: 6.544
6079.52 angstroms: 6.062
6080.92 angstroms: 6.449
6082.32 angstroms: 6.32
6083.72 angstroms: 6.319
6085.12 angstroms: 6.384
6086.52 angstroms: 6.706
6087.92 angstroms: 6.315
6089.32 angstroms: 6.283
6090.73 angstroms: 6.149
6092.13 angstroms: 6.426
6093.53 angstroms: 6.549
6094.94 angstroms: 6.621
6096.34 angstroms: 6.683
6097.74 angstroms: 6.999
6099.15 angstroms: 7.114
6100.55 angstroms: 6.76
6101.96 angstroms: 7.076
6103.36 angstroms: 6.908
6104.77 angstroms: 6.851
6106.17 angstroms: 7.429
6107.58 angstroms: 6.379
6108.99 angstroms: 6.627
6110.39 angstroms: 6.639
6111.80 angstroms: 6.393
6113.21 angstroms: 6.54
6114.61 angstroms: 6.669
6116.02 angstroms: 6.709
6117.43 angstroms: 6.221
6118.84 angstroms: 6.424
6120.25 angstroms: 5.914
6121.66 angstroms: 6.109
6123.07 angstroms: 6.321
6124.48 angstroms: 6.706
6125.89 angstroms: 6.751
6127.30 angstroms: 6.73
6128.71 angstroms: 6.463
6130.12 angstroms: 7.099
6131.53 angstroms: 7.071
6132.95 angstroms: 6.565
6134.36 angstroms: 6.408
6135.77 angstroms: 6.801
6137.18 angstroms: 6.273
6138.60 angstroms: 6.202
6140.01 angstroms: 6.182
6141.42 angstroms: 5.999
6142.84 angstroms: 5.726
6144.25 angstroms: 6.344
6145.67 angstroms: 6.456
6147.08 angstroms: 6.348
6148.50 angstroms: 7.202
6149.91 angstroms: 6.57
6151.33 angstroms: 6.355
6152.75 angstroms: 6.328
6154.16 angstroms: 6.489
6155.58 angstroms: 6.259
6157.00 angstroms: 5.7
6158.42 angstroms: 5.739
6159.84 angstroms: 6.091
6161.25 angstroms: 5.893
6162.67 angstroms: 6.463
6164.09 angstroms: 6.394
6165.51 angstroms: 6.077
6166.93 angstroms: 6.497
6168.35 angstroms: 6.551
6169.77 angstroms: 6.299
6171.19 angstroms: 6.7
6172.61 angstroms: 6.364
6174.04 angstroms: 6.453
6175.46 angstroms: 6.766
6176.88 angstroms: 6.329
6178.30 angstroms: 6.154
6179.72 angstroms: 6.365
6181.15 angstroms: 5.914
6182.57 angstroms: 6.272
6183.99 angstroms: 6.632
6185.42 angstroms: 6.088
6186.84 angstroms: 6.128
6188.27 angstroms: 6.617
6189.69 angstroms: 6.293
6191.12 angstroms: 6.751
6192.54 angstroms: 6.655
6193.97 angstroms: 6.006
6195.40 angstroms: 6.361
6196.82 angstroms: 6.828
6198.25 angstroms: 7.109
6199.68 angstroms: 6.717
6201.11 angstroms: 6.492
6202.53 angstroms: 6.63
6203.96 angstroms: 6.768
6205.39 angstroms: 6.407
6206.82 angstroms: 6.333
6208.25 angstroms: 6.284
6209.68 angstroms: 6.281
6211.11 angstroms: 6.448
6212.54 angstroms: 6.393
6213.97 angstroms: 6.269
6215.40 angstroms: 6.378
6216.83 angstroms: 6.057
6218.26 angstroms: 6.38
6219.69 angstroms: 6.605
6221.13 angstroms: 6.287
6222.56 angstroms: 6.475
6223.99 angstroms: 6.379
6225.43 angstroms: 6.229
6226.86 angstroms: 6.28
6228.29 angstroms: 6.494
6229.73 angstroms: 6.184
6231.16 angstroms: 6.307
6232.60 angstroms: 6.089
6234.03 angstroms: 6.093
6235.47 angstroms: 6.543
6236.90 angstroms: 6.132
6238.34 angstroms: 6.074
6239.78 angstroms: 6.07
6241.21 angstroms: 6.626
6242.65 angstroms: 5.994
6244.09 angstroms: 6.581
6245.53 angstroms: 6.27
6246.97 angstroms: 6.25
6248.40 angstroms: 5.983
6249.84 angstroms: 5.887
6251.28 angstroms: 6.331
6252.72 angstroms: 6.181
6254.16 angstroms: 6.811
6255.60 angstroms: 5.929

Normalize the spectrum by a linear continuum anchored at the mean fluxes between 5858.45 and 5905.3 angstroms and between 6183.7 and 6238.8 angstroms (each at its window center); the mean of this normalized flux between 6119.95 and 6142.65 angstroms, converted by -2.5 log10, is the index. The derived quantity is -0.06 mag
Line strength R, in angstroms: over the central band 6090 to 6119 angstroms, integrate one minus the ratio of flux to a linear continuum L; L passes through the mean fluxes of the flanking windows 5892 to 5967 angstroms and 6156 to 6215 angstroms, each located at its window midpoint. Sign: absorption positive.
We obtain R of -2.6 angstroms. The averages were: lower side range 5.62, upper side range 6.38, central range 6.68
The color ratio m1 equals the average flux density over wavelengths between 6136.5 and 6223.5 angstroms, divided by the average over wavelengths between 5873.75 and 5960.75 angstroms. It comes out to 1.17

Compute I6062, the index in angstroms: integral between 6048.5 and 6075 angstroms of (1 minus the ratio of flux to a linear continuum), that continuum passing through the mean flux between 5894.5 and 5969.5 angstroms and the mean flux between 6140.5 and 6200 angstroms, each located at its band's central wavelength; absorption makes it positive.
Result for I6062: -1.5 angstroms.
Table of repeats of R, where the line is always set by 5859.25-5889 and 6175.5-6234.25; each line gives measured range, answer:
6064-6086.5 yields -1.2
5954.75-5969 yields -1.0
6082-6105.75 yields -2.3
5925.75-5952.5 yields -0.6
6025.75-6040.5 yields -1.2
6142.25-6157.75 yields -0.3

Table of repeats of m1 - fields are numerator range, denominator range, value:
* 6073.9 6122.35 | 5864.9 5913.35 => 1.28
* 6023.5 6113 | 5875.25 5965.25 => 1.19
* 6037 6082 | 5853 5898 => 1.23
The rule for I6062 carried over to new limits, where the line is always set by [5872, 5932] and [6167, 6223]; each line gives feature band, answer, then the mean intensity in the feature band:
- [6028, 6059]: -3.4 angstroms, 6.47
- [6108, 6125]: -0.9 angstroms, 6.44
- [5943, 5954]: -0.5 angstroms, 5.71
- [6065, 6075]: -0.4 angstroms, 6.2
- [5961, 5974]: -1.4 angstroms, 6.14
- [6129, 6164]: -0.7 angstroms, 6.36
